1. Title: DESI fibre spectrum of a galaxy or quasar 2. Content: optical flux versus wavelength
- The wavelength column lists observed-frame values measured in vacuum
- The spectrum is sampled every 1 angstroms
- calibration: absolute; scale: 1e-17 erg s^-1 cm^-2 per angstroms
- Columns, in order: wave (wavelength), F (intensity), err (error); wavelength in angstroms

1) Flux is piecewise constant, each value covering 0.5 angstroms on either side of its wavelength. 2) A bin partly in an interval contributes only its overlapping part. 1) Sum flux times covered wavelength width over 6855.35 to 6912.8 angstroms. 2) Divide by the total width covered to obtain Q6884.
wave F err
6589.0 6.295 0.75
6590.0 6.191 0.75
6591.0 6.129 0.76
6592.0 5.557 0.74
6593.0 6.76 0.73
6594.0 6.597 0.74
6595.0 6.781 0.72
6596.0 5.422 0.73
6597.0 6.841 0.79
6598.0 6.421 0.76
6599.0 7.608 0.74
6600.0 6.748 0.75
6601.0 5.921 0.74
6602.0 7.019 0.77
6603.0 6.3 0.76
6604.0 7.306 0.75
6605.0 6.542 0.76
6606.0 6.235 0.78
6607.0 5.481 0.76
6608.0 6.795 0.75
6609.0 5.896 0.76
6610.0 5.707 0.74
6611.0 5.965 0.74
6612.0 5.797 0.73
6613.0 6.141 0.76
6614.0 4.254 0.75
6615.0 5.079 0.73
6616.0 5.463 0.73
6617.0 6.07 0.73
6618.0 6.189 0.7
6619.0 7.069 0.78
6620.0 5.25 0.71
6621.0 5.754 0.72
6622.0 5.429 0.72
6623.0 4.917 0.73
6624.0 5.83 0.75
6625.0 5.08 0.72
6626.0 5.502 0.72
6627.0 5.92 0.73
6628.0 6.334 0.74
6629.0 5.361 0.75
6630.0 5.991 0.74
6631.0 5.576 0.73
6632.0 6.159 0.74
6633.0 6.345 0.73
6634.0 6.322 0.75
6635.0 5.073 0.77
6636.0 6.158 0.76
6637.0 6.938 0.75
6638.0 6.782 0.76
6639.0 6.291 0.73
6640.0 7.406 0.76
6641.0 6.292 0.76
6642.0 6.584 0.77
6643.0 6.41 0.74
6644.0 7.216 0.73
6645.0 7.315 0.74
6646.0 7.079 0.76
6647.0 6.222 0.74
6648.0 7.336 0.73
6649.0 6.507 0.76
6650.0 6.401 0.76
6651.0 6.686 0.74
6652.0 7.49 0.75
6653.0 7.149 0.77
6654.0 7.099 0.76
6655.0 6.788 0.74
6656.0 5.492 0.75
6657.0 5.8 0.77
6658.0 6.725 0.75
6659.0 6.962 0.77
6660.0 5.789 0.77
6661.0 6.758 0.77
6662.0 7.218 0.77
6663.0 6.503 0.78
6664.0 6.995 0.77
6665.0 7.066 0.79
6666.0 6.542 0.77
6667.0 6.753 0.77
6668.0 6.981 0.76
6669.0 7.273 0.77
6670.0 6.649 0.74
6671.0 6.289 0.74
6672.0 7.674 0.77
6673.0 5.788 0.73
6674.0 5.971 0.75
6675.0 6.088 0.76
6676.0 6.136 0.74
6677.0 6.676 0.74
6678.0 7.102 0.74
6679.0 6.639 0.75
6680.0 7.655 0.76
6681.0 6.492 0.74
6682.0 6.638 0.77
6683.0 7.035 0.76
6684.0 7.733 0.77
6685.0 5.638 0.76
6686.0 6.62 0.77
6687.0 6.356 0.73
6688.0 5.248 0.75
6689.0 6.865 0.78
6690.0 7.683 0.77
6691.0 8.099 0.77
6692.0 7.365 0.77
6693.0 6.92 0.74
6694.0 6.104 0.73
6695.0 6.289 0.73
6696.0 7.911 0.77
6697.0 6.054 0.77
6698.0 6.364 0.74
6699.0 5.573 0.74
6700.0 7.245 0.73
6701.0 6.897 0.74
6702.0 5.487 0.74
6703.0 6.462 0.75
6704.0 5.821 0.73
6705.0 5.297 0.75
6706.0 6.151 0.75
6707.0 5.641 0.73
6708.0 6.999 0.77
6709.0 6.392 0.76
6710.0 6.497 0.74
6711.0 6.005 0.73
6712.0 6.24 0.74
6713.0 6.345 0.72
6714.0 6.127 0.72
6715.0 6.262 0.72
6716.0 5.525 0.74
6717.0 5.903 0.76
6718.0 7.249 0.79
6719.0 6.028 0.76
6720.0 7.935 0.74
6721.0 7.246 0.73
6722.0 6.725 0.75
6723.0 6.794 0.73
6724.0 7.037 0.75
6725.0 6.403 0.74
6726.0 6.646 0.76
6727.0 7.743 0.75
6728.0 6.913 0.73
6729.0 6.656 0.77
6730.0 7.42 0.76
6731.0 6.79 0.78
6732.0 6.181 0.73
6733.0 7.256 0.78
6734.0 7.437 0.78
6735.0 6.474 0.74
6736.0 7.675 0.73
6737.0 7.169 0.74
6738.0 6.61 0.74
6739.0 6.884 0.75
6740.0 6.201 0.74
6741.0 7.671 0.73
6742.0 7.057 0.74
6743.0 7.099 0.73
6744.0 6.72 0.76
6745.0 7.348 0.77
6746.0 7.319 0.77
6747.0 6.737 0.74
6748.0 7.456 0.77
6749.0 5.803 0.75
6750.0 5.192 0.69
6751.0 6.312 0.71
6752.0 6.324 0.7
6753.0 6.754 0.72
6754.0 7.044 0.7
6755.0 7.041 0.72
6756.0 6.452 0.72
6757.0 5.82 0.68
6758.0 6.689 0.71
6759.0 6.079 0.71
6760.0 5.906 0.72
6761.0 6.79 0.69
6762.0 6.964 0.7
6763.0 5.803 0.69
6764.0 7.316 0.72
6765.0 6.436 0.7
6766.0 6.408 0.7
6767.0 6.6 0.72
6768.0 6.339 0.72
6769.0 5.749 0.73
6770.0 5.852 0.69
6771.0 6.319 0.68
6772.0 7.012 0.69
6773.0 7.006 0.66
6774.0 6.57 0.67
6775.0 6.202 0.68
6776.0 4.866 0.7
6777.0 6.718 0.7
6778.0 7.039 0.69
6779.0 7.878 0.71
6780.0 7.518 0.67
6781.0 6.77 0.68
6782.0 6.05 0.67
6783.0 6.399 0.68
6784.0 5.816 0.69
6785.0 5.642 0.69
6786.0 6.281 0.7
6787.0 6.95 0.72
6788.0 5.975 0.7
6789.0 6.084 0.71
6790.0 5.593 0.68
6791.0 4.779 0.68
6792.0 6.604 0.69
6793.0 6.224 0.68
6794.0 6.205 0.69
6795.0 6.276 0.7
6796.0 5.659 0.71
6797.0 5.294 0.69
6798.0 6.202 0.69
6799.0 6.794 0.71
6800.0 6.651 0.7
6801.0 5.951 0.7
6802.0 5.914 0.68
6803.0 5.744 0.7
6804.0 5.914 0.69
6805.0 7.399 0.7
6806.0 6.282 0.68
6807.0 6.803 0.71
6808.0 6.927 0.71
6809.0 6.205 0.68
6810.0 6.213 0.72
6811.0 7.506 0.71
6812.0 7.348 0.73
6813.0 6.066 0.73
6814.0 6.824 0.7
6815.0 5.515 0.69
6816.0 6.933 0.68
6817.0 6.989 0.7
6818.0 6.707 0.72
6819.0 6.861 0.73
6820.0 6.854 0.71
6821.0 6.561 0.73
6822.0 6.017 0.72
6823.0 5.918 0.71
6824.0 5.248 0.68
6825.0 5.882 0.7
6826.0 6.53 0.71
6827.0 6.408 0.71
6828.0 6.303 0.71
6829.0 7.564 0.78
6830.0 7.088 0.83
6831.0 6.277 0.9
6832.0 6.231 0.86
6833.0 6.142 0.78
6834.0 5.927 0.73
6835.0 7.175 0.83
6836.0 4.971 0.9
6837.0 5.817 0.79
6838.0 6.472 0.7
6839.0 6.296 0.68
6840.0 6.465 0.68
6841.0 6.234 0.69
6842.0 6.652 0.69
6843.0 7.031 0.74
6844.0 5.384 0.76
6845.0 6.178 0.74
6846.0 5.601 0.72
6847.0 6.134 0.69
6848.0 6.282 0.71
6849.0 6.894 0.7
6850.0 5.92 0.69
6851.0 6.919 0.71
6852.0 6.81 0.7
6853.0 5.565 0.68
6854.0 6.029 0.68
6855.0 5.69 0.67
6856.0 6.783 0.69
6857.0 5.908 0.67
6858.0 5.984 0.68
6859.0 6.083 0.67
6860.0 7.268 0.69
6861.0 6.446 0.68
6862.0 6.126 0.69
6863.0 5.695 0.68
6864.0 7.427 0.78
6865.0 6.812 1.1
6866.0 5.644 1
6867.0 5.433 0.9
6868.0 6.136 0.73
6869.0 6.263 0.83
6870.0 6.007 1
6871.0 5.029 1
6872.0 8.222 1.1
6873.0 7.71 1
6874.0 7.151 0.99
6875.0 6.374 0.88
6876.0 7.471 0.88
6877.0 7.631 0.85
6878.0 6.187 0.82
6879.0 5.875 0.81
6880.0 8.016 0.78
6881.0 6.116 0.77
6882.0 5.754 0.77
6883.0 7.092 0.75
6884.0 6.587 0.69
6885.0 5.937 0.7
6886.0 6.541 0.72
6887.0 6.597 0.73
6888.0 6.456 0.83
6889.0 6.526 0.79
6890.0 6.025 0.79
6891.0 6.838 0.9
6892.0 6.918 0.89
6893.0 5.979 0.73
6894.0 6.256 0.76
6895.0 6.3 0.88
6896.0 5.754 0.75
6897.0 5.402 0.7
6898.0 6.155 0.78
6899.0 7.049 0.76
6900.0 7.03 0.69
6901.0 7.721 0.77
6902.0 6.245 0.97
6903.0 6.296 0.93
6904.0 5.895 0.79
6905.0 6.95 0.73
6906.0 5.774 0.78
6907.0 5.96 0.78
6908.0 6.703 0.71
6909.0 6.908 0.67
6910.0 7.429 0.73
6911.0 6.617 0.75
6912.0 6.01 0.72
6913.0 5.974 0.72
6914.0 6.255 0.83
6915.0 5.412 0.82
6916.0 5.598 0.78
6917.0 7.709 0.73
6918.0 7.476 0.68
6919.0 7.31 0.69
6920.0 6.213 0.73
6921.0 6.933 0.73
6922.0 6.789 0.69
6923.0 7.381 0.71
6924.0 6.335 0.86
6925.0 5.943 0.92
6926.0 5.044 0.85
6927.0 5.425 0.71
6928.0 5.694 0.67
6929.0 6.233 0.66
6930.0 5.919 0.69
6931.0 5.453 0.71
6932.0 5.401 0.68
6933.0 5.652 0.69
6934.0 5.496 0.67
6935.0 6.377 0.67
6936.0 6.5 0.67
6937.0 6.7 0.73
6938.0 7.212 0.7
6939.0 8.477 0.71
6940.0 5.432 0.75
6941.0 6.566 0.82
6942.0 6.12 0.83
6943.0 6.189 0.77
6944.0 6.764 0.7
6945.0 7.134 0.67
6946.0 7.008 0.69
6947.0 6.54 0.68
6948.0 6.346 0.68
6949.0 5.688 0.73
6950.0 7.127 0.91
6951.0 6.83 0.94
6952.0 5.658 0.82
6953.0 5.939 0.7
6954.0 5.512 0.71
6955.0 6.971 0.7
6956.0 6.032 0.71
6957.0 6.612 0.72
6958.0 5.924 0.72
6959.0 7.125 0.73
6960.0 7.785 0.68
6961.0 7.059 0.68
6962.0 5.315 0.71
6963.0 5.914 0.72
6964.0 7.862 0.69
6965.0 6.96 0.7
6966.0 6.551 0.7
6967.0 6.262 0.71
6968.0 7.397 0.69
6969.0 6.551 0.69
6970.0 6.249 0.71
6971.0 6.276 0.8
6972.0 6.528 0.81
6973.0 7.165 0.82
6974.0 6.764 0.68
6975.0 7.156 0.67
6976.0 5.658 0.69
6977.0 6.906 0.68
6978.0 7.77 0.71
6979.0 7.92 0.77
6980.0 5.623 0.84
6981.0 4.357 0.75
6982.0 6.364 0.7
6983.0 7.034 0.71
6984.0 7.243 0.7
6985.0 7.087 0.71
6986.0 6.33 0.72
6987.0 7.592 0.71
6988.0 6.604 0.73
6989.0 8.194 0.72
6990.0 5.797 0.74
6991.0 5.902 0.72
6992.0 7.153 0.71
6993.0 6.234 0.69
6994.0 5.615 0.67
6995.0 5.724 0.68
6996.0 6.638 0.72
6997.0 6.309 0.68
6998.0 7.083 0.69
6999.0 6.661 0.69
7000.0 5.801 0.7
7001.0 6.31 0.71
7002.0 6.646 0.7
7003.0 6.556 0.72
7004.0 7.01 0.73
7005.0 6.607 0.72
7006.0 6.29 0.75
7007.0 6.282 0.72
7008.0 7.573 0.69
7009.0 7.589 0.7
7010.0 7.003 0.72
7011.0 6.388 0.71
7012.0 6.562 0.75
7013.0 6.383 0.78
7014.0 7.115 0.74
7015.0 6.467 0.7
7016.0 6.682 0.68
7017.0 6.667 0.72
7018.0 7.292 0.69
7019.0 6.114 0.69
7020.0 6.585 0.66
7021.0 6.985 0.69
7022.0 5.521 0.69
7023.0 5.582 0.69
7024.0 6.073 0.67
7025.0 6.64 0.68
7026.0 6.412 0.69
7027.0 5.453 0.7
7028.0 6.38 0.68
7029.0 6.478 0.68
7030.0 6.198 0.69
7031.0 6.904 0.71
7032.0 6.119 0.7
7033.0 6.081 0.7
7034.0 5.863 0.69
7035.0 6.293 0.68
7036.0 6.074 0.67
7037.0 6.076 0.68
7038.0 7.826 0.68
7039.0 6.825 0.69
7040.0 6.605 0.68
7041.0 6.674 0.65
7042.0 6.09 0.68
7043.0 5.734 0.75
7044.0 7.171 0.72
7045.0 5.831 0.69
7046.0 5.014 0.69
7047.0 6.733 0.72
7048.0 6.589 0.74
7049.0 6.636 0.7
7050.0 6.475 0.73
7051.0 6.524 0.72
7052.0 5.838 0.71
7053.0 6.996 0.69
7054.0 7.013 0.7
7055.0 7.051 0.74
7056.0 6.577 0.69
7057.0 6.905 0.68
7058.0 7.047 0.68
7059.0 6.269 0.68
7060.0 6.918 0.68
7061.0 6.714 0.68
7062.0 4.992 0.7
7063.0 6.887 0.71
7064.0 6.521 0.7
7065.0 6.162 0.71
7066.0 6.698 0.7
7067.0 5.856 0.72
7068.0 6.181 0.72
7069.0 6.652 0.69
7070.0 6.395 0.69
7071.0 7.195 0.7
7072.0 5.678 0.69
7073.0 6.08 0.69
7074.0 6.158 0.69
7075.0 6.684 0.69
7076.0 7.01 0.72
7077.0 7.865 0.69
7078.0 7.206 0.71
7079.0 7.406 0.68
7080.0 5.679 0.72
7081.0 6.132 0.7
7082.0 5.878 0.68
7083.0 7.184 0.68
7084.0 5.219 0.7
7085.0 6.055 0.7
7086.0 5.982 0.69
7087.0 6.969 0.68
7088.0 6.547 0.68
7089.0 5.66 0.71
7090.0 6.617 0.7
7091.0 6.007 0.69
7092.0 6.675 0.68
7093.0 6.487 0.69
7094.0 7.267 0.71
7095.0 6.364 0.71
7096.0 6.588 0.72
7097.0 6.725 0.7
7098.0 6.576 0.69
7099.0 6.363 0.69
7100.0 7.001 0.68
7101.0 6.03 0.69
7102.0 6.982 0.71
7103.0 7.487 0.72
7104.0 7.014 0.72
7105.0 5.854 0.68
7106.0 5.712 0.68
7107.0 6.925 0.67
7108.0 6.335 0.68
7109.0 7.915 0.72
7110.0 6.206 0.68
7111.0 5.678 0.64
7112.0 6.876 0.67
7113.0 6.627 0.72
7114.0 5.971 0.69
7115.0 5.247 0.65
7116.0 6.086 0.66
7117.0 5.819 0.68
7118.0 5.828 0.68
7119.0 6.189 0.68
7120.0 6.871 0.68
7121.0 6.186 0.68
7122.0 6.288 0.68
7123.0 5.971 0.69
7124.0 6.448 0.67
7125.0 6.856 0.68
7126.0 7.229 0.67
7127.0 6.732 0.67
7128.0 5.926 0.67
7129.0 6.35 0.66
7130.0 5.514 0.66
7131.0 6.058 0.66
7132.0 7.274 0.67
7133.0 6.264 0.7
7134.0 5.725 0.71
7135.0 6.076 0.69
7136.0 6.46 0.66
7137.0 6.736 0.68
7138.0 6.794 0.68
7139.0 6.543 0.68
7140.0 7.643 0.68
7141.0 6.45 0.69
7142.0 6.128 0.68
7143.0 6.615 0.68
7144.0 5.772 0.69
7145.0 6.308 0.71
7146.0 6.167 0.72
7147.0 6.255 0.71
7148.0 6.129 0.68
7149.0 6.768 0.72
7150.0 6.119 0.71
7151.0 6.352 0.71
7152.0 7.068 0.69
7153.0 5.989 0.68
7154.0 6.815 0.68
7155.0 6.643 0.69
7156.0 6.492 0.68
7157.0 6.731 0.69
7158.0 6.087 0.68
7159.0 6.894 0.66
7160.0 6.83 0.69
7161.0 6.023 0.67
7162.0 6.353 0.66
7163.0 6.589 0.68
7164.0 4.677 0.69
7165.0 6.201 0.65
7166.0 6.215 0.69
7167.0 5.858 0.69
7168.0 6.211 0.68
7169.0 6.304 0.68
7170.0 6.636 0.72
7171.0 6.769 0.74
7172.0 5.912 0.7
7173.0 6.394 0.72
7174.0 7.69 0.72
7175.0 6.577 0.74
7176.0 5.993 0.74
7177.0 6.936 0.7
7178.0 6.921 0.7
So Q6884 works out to 6.48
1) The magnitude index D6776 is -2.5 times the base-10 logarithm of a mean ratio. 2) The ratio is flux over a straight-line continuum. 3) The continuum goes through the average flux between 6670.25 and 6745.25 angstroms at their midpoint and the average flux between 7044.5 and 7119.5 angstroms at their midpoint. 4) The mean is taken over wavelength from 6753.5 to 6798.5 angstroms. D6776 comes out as 0.05 mag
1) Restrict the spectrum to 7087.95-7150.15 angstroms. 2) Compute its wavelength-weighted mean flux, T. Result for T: 6.42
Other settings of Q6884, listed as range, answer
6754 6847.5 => 6.36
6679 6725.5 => 6.55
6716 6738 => 6.9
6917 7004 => 6.5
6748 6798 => 6.32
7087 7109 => 6.58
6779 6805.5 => 6.21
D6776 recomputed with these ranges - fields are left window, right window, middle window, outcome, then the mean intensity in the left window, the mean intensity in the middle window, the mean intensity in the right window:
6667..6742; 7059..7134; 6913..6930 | 0.033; 6.66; 6.34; 6.43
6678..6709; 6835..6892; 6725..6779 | -0.025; 6.58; 6.67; 6.4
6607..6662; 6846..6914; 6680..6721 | -0.041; 6.21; 6.51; 6.44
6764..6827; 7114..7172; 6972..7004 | -0.041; 6.36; 6.59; 6.34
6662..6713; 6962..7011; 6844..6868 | 0.065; 6.58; 6.22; 6.63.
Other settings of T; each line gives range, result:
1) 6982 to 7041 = 6.54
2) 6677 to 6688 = 6.72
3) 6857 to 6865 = 6.42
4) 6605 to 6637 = 5.81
